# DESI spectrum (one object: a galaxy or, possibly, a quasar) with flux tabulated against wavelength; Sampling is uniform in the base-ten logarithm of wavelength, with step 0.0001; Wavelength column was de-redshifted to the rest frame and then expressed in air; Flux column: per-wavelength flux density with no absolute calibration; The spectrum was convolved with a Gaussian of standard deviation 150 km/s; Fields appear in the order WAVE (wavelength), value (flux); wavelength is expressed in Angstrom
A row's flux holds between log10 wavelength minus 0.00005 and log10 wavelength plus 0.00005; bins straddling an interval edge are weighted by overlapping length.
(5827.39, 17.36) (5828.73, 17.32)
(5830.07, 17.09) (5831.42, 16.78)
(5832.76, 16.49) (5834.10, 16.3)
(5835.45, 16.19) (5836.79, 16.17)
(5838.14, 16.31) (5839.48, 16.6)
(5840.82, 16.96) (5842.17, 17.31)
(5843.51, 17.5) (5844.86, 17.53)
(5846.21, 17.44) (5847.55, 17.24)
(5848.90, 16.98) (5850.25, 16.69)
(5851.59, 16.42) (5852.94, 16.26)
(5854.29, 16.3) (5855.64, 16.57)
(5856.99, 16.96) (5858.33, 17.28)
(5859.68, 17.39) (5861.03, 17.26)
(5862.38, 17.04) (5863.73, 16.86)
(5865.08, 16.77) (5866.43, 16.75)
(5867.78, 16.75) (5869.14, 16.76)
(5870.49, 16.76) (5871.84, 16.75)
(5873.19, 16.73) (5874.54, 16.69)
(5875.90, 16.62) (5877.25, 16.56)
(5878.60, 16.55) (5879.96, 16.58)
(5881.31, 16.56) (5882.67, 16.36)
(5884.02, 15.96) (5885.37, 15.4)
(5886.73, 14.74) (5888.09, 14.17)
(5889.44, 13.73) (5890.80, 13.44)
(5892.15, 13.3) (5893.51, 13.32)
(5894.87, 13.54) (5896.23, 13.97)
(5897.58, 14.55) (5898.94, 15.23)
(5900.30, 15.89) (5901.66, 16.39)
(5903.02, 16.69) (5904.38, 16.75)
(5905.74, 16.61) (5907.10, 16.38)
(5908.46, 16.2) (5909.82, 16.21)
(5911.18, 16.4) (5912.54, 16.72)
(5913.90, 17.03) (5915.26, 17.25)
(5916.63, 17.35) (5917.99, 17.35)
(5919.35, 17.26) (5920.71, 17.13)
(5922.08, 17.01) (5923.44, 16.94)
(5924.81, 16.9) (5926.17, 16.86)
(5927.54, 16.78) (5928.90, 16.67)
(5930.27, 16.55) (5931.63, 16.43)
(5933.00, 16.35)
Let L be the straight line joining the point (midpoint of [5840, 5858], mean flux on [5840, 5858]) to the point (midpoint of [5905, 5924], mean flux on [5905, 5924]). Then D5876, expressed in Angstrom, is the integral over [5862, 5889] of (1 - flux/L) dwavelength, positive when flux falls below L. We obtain 0.9 Angstrom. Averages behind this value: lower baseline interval 16.9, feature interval 16.3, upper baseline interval 16.8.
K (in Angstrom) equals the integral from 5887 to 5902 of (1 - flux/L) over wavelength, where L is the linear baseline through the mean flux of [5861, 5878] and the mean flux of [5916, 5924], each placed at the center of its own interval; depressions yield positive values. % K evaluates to 2.38 Angstrom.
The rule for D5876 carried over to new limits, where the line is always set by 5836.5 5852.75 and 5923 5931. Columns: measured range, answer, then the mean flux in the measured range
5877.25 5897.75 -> 2.40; 14.9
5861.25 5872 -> 0.04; 16.8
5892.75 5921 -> 1.22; 16.1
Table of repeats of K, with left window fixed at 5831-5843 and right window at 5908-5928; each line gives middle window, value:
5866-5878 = 0.0 Angstrom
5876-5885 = 0.2 Angstrom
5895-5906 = 0.8 Angstrom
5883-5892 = 1.2 Angstrom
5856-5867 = -0.2 Angstrom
